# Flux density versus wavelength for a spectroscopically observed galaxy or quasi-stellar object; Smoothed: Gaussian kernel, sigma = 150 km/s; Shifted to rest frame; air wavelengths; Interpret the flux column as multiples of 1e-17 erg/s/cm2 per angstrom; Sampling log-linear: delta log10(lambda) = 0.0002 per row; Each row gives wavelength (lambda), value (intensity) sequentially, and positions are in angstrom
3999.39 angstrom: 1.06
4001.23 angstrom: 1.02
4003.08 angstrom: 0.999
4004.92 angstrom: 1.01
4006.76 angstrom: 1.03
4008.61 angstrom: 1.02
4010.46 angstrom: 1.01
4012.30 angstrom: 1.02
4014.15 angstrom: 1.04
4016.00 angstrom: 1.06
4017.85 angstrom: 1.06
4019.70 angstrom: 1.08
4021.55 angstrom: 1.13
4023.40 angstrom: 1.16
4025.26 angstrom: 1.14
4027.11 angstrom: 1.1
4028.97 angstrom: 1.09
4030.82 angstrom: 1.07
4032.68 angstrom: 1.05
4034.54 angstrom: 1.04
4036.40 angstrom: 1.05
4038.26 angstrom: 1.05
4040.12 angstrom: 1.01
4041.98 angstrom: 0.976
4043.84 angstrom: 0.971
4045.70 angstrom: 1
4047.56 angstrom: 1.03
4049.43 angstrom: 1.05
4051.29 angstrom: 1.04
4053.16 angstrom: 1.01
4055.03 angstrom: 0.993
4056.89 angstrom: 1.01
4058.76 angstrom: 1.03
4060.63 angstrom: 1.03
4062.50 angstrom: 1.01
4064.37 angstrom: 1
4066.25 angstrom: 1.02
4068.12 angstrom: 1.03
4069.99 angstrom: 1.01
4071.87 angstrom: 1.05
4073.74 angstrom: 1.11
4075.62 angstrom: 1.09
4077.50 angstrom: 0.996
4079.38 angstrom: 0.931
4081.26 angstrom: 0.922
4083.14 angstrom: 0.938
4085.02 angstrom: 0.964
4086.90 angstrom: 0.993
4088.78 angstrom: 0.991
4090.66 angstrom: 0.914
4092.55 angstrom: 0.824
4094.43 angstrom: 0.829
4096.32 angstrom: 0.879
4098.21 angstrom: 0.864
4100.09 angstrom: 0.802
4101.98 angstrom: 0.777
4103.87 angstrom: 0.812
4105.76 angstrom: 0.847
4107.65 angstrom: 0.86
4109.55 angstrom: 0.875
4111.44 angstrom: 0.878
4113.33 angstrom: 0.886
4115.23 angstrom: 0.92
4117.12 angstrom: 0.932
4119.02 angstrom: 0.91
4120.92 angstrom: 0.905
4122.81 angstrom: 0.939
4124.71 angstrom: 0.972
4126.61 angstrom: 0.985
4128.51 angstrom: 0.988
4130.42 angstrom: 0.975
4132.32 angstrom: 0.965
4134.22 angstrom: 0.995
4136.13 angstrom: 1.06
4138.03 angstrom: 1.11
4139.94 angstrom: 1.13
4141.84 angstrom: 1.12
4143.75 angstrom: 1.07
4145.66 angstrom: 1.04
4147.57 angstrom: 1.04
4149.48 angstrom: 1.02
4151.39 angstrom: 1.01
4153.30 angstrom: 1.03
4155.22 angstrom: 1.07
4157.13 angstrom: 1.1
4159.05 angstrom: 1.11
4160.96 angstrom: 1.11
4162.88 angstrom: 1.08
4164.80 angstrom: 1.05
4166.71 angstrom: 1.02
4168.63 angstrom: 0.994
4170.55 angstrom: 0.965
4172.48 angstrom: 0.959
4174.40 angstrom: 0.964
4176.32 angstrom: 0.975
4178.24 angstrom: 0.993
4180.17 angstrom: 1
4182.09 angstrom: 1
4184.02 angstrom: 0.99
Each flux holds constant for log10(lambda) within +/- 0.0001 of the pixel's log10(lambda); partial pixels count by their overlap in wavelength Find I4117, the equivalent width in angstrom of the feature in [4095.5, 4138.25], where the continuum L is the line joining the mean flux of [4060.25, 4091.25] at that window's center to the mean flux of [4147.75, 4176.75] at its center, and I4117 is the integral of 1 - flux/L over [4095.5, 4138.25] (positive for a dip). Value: 4.2 angstrom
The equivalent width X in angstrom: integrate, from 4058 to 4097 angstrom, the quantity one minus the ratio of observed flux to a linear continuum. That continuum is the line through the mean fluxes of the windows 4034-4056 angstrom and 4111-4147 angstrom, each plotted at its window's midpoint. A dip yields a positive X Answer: 1.10 angstrom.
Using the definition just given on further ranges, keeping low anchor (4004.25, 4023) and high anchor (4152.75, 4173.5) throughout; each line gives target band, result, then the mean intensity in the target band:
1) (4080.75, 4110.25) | 4.7 angstrom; 0.88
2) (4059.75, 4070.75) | 0.3 angstrom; 1.02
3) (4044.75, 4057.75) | 0.4 angstrom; 1.02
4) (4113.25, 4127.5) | 1.5 angstrom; 0.934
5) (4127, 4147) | 0.0 angstrom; 1.04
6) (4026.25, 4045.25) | 0.2 angstrom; 1.04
